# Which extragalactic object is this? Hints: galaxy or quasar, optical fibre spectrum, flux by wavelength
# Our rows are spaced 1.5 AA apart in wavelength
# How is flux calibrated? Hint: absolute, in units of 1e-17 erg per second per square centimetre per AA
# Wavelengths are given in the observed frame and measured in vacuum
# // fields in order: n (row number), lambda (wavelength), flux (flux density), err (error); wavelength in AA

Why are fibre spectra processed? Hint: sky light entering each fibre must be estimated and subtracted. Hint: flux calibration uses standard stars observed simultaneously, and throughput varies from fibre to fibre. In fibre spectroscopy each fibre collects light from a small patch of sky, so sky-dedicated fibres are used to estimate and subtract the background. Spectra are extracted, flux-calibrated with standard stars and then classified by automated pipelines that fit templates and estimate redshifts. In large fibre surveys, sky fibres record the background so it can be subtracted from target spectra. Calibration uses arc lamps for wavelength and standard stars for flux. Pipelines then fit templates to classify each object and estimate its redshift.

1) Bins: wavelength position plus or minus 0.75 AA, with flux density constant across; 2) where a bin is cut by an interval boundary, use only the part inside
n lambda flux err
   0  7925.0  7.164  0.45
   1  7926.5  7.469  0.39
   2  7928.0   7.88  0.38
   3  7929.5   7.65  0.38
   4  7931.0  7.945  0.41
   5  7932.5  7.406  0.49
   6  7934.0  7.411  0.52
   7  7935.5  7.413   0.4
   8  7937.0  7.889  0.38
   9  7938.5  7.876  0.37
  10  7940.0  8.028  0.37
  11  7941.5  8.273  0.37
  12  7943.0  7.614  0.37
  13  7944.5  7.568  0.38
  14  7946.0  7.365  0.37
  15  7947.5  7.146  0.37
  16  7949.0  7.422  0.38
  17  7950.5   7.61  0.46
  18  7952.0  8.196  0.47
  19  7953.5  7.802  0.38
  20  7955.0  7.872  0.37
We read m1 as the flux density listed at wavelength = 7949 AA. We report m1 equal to 7.422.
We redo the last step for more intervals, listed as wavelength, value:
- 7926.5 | 7.469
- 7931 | 7.945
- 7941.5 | 8.273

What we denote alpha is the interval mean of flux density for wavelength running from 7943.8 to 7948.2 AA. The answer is 7.36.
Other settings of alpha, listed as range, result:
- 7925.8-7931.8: 7.74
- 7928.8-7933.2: 7.67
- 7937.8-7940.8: 7.96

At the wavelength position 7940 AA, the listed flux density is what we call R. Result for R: 8.028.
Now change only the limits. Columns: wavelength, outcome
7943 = 7.614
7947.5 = 7.146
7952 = 8.196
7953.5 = 7.802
